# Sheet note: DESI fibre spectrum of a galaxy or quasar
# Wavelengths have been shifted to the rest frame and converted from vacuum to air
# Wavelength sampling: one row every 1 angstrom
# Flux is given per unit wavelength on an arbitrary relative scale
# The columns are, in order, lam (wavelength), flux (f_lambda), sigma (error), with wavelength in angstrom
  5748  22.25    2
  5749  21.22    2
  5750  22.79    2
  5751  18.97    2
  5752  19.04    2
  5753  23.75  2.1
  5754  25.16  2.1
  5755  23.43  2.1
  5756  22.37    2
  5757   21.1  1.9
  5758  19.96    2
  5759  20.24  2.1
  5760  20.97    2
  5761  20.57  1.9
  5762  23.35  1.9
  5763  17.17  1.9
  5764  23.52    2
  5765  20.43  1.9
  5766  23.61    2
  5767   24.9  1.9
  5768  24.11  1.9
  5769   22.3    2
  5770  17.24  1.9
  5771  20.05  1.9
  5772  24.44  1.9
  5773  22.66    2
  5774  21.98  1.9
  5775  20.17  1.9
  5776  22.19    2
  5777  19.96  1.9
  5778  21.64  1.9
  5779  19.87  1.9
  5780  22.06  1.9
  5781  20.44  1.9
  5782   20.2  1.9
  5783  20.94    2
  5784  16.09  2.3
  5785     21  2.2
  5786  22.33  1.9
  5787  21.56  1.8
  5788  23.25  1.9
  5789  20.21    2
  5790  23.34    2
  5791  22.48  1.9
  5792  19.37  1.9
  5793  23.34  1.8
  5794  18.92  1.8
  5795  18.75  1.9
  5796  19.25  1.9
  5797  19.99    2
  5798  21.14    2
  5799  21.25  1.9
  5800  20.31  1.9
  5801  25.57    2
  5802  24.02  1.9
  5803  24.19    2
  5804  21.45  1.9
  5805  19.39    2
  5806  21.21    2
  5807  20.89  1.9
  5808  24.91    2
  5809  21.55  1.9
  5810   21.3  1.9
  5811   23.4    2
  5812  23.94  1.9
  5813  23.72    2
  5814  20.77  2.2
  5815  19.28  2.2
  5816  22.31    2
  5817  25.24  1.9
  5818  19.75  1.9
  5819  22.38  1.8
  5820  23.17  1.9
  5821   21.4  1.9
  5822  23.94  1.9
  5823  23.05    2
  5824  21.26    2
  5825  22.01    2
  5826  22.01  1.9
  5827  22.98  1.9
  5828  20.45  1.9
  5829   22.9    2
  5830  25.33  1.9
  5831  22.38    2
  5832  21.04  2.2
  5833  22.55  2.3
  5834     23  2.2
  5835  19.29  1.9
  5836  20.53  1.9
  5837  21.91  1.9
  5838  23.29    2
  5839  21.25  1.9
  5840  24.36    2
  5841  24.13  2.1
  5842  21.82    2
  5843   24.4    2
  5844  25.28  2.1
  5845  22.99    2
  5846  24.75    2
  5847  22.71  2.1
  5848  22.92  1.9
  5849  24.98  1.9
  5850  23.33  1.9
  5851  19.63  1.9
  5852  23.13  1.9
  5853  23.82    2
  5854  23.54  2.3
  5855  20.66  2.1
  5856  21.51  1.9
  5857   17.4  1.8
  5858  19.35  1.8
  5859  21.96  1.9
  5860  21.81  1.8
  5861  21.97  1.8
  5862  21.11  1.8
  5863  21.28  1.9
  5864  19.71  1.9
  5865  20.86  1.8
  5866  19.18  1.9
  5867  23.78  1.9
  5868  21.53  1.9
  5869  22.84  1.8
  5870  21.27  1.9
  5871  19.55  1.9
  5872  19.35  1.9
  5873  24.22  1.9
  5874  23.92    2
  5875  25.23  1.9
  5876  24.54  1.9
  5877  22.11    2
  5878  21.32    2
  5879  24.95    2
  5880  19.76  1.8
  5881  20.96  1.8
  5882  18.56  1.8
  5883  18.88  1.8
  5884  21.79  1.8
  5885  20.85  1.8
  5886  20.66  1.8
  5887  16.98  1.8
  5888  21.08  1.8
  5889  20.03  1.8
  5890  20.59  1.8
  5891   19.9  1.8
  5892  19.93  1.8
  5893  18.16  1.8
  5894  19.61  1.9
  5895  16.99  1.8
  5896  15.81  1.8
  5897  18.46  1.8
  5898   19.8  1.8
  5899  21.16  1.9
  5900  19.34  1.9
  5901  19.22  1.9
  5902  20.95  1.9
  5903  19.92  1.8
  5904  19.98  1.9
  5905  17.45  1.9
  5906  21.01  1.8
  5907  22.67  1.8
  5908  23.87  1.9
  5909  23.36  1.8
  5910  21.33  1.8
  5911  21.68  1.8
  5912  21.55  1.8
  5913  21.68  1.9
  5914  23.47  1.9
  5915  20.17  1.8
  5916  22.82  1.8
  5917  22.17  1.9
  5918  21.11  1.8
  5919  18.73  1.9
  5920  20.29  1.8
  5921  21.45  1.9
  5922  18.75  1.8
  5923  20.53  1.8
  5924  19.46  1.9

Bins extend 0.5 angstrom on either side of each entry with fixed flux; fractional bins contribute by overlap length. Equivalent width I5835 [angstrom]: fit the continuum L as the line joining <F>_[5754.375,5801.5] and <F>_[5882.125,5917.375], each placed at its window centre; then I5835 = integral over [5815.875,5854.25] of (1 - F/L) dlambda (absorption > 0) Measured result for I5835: -3.40 angstrom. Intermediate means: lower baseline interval 21.3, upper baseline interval 20.4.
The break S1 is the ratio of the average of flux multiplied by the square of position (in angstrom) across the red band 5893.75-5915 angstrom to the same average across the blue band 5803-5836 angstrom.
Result 0.95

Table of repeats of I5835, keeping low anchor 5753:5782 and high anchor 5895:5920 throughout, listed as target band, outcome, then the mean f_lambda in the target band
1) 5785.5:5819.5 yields -0.6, 21.8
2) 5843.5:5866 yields -1.0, 22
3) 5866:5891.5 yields -0.6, 21.3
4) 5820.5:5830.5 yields -0.6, 22.5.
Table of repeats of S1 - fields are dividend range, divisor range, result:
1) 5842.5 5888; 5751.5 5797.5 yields 1.06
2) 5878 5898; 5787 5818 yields 0.93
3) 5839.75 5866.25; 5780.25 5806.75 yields 1.07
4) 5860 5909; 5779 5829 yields 0.98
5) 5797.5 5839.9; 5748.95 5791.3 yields 1.05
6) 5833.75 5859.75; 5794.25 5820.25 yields 1.04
